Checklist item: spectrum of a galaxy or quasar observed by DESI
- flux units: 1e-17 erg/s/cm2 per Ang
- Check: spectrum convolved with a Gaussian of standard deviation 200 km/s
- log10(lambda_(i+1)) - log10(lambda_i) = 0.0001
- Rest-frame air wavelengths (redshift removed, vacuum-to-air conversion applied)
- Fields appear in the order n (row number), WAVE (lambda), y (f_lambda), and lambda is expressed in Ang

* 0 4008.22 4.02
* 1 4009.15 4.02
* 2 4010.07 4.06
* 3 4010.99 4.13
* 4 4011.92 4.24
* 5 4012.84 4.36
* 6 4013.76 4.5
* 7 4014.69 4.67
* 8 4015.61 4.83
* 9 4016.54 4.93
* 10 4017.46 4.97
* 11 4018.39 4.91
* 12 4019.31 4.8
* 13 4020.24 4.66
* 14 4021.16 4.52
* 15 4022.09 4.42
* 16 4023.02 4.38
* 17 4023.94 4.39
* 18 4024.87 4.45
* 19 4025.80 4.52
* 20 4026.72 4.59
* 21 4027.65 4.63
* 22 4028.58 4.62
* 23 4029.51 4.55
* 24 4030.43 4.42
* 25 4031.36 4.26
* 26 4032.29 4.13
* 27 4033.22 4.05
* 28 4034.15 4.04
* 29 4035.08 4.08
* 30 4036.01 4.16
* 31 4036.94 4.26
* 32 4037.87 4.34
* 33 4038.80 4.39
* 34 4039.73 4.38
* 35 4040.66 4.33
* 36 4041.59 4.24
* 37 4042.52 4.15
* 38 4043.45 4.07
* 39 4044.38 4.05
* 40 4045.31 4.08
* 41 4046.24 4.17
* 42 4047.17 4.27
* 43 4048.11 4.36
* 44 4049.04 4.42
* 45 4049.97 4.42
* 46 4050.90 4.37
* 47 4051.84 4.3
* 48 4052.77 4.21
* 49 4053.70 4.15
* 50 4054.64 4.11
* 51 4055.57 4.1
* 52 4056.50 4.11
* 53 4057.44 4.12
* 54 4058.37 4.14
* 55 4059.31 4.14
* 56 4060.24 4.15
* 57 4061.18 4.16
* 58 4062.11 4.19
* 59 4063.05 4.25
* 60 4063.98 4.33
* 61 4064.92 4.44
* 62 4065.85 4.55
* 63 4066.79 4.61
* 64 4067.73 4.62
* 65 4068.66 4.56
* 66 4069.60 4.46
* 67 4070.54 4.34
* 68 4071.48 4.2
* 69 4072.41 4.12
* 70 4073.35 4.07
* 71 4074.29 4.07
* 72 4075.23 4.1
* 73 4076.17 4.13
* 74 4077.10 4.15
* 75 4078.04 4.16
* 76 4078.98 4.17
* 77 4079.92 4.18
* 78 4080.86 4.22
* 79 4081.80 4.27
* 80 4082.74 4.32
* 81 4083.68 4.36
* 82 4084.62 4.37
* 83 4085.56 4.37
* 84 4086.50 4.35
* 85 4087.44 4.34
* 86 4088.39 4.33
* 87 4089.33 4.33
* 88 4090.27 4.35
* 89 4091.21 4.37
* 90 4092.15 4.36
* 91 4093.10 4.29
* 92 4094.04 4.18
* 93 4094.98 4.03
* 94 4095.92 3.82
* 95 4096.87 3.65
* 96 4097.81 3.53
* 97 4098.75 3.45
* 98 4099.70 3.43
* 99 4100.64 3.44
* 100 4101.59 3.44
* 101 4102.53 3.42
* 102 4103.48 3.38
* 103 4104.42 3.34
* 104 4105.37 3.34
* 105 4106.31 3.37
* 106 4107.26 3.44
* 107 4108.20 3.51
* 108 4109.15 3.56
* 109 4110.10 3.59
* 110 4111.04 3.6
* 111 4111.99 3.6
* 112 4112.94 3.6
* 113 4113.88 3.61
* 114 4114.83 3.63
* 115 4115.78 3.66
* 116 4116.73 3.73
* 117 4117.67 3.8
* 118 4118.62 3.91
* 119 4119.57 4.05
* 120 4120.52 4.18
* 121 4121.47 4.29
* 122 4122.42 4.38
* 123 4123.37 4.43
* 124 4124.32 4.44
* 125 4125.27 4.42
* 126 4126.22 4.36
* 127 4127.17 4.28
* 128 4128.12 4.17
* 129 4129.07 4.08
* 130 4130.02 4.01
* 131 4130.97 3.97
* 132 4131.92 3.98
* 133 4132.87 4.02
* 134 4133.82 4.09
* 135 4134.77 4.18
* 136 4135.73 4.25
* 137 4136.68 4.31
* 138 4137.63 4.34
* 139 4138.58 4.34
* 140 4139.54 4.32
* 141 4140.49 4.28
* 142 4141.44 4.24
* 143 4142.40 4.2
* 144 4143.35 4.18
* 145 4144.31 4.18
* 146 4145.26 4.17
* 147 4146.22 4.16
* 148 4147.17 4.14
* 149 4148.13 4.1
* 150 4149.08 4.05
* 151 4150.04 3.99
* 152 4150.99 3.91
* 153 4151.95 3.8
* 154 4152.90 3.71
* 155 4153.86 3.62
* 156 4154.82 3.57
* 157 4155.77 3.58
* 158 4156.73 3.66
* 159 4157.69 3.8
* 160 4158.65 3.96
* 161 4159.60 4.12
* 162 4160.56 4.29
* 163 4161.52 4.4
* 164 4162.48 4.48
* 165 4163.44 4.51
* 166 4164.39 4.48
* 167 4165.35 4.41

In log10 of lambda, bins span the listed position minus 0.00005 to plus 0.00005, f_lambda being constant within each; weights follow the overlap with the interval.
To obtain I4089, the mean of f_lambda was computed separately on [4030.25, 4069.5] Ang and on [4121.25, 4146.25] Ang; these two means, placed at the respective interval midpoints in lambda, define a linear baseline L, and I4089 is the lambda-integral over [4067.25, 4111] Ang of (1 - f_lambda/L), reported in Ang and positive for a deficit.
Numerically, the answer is 2.56 Ang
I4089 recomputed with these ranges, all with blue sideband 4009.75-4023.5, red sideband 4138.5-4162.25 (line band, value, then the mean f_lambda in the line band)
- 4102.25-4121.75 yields 2.5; 3.64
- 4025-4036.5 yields 0.4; 4.34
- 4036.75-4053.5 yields 0.7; 4.27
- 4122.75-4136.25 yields -0.3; 4.19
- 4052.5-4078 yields 0.7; 4.24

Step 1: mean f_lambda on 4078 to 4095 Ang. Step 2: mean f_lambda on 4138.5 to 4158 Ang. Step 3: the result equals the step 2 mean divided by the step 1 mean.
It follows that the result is 0.9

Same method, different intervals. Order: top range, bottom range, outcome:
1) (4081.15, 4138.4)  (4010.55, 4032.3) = 0.87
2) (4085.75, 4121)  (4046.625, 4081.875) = 0.89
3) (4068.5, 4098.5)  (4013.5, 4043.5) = 0.94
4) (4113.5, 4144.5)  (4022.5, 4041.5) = 0.95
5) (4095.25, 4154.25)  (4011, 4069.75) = 0.90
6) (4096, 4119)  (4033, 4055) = 0.84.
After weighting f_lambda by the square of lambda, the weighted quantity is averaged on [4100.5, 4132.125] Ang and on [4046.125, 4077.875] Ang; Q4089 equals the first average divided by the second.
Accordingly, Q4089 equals 0.92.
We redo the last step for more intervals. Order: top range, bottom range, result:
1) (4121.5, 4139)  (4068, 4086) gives 1.02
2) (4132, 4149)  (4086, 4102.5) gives 1.08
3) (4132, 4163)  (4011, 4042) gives 0.97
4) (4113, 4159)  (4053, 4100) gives 0.99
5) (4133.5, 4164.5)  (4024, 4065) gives 1.01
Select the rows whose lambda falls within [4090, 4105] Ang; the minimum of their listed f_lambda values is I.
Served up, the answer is 3.34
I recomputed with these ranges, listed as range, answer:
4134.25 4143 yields 4.18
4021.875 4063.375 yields 4.04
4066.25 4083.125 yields 4.07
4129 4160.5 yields 3.57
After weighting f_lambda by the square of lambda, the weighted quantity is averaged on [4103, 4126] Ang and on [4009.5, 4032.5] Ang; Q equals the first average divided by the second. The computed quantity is 0.88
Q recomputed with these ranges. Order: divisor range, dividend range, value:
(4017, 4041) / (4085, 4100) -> 0.95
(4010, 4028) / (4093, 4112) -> 0.82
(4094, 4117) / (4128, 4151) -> 1.19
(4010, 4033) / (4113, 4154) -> 0.96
